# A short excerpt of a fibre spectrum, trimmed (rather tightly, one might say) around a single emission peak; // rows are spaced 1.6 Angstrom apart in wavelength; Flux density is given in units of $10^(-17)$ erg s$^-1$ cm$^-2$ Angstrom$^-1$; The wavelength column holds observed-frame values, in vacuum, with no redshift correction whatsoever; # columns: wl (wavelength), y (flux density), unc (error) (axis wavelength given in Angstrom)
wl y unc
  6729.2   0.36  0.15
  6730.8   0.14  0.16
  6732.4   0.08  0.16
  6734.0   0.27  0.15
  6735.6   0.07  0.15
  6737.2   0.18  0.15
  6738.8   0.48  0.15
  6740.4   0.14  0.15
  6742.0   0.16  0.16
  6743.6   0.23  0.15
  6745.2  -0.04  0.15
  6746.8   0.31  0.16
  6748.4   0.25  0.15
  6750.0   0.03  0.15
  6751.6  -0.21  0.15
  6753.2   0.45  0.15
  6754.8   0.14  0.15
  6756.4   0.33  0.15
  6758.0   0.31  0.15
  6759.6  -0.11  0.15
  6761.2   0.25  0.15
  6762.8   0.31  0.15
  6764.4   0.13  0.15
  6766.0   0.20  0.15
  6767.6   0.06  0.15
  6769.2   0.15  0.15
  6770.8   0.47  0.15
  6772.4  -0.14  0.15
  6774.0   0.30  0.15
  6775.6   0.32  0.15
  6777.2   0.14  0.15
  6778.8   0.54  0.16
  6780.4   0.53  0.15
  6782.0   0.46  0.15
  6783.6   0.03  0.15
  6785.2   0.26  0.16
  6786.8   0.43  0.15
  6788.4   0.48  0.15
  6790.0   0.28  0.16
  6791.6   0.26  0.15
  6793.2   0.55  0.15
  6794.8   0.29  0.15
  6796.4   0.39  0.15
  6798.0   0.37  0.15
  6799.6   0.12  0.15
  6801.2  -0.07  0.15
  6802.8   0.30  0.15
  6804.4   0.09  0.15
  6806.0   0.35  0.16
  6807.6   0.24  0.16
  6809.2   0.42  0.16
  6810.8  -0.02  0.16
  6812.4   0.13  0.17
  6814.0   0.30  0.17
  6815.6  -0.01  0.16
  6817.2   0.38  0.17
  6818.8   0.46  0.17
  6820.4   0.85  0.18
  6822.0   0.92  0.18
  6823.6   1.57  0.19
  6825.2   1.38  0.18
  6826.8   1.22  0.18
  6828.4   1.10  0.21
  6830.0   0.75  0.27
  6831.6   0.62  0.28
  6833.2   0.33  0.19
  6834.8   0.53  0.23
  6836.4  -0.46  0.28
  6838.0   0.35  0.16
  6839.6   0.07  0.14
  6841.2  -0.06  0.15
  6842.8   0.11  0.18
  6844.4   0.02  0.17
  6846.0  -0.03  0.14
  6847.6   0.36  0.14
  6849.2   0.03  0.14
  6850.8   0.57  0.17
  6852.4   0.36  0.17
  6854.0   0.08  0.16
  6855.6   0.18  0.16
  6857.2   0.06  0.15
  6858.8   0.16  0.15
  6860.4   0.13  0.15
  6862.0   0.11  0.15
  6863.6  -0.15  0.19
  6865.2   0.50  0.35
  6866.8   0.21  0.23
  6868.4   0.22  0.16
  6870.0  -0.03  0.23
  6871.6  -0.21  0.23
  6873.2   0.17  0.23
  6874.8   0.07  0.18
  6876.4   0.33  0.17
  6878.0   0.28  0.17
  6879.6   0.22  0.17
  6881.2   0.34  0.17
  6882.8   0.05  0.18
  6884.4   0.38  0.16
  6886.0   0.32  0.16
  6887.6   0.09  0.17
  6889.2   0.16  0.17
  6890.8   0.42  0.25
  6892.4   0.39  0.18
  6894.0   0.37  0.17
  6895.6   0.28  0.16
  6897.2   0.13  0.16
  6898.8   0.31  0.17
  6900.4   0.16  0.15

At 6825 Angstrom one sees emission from [O II] 3727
